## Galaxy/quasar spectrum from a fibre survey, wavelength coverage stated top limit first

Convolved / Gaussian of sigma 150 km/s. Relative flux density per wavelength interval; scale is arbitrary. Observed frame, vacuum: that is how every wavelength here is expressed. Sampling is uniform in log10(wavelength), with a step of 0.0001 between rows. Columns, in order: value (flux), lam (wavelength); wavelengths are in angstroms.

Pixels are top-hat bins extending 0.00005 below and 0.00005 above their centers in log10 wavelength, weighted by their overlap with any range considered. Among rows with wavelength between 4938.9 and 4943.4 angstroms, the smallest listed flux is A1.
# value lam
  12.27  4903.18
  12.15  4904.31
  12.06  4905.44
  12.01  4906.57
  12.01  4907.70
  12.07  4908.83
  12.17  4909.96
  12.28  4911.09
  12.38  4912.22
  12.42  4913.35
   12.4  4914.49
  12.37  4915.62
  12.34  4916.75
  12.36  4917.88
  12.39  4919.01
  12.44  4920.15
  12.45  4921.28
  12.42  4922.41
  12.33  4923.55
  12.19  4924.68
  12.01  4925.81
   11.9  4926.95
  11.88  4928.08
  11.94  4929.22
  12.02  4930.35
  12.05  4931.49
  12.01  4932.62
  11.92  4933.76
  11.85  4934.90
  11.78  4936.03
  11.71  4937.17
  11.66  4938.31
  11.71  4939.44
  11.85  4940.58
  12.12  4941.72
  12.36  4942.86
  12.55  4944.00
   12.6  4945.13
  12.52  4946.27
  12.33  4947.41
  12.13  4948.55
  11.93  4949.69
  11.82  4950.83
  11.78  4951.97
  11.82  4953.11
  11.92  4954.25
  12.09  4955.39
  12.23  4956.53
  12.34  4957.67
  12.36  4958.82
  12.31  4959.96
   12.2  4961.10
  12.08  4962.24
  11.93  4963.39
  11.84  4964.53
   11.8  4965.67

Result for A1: 11.71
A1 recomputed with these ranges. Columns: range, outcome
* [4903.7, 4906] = 12.06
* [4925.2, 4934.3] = 11.88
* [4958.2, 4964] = 11.93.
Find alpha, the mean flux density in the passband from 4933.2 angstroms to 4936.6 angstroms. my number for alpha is 11.9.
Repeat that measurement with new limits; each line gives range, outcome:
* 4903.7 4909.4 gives 12.1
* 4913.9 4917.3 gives 12.4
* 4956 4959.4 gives 12.3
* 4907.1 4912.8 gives 12.2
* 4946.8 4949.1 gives 12.2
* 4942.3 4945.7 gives 12.5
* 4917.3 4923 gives 12.4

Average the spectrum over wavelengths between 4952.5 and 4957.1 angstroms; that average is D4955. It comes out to 12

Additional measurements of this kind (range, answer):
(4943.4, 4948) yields 12.5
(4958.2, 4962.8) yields 12.2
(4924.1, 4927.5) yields 12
